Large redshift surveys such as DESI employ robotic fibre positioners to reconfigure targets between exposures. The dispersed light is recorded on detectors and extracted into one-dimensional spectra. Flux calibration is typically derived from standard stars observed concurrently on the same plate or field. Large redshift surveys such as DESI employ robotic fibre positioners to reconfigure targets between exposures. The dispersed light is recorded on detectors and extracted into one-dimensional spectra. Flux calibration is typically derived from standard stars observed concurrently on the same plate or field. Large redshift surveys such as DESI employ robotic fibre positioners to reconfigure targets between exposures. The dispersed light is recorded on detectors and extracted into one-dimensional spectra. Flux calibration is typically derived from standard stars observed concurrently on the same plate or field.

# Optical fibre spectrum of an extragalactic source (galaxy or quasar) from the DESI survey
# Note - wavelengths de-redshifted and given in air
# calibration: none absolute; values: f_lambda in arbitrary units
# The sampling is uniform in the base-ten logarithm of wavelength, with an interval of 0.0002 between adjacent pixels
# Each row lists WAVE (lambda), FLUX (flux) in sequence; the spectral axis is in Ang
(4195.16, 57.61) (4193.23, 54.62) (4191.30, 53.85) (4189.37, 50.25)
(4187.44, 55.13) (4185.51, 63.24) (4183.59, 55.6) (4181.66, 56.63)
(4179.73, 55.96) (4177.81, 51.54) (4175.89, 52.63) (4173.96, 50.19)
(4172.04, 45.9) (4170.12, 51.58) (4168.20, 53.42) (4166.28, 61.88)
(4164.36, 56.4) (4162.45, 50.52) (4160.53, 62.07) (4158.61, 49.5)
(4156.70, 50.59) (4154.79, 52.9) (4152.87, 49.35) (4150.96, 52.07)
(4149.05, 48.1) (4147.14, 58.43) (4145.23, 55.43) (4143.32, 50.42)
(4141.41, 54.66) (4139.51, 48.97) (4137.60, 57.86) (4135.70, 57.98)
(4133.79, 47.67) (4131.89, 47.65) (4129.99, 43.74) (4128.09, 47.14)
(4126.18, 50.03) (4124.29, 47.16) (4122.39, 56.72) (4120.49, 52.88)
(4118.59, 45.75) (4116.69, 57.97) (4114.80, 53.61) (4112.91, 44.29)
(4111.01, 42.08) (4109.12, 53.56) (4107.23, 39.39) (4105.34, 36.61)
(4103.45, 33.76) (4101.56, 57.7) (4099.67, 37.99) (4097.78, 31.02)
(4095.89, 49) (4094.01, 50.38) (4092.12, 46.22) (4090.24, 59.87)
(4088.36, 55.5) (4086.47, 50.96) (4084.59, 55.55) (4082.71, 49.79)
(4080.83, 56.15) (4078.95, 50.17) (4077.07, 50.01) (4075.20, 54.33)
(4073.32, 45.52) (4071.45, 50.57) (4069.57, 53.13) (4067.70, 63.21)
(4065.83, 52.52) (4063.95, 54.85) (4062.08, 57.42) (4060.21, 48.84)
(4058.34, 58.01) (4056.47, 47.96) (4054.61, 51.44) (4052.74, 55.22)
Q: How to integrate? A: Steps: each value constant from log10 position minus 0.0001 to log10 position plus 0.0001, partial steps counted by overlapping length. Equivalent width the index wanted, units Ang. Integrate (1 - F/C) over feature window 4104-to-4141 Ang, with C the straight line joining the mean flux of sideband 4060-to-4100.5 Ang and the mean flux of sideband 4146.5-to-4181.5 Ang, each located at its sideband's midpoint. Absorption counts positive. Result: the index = 2.2 Ang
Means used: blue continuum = 51.1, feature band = 48.9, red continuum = 53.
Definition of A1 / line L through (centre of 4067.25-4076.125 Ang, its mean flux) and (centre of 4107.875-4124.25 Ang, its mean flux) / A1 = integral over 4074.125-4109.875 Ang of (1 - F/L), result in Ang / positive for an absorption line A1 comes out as 2.4 Ang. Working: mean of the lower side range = 52.8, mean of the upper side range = 50.4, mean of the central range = 48.3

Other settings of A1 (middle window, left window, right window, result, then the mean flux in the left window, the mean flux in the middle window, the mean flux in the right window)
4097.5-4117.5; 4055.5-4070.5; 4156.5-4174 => 3.5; 54.5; 44.7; 53.5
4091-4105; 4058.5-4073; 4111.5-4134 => 2.1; 54.2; 43.6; 49.5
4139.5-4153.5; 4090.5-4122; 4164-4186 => -0.4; 46.3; 52.5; 54.3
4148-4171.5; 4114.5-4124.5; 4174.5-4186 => 0.6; 52.6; 53.1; 55.4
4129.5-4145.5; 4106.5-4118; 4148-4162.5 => -0.3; 48.6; 51.7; 52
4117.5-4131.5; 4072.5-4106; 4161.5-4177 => 0.4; 48.5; 49.1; 52.8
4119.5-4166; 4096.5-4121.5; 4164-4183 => -2.4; 45.2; 52.2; 53.5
